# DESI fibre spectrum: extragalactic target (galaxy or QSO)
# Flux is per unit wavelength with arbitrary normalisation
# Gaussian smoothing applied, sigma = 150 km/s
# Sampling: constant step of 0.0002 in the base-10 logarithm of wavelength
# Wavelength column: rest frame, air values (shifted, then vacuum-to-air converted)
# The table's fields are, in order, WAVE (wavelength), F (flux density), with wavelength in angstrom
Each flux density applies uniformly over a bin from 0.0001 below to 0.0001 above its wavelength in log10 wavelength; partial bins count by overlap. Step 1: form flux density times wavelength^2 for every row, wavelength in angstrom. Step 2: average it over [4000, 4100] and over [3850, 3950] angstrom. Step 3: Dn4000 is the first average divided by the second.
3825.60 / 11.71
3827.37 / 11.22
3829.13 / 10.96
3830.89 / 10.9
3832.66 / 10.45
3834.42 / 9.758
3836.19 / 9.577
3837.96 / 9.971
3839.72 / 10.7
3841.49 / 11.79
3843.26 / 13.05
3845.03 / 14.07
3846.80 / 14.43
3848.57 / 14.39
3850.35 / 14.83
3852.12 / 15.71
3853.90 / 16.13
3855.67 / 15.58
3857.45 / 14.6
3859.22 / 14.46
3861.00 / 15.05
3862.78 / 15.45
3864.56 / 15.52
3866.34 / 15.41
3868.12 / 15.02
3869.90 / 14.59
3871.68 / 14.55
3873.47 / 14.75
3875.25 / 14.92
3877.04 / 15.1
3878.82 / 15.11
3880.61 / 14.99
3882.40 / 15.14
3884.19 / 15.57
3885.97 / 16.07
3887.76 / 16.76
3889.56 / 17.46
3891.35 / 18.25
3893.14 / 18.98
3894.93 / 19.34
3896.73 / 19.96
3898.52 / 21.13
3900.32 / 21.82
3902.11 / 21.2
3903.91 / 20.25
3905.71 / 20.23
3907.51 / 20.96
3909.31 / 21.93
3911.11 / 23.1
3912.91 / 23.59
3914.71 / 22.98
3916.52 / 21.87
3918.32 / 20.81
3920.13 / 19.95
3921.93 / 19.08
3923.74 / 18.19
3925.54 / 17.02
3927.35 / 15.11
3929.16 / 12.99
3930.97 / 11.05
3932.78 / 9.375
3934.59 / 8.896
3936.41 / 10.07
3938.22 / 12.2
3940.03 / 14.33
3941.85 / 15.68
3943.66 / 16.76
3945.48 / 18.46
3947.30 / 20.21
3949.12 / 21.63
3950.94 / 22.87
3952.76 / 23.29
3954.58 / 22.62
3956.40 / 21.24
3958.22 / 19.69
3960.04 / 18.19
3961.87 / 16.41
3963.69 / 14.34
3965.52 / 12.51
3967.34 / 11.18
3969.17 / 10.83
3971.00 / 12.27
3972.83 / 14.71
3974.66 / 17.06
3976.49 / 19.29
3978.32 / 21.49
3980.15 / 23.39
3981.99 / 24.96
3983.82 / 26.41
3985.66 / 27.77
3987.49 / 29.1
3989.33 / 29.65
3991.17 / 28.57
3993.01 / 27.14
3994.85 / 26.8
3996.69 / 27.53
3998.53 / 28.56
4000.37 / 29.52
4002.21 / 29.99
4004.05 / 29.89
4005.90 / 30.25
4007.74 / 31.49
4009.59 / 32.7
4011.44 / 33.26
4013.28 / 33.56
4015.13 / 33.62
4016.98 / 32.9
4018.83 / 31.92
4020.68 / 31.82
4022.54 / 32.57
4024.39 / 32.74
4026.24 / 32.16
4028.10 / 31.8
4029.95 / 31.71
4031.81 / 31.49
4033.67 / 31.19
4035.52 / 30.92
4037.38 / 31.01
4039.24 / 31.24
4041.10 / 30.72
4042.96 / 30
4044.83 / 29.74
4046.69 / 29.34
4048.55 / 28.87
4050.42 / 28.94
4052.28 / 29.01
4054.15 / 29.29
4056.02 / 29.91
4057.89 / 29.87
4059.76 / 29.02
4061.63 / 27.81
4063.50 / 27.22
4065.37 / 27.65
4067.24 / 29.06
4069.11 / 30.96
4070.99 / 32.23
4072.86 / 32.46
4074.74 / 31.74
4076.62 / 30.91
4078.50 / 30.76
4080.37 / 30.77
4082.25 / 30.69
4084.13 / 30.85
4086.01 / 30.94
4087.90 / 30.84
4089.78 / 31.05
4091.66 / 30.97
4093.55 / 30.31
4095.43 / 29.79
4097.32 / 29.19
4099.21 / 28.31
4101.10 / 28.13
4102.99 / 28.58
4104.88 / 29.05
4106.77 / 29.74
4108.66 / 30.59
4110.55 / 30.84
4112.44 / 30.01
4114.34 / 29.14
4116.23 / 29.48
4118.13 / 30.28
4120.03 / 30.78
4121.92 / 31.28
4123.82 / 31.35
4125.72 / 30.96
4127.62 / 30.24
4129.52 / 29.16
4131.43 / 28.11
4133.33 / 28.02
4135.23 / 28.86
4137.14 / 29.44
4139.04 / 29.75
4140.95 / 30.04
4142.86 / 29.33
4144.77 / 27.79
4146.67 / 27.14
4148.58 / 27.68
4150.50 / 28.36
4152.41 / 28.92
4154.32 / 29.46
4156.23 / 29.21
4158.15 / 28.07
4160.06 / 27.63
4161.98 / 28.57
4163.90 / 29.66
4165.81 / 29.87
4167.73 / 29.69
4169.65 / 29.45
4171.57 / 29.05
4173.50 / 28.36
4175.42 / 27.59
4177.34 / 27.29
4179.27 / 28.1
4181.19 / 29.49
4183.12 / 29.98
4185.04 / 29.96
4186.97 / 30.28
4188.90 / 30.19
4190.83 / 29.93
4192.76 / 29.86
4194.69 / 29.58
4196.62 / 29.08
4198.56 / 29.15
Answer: 1.95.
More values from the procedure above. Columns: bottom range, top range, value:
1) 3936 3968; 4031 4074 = 1.80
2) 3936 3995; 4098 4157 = 1.61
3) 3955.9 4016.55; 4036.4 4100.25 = 1.29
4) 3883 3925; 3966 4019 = 1.36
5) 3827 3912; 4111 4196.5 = 2.14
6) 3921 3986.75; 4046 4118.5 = 1.84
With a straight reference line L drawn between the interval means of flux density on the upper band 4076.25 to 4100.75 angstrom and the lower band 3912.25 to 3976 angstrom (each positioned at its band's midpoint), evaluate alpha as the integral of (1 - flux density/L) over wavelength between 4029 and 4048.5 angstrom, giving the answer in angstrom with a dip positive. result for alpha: -3.8 angstrom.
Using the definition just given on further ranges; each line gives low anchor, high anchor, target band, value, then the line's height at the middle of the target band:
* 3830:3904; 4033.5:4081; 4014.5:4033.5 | -3.3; 27.4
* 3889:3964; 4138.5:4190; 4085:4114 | -4.2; 26.1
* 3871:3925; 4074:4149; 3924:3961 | 8.0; 21.1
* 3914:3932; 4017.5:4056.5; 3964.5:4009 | 2.7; 25.1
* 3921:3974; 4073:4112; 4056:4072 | -1.1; 27.4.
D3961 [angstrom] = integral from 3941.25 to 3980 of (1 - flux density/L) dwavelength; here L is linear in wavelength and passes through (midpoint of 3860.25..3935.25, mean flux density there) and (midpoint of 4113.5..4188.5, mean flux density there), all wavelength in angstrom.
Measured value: 4.8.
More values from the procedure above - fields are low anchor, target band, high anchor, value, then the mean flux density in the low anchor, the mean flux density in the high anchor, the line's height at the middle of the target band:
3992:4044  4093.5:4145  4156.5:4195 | 0.3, 31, 29.1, 29.8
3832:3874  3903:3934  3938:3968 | -4.2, 13.8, 17.9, 16.5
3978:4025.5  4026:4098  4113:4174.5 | -2.1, 29.6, 29.2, 29.5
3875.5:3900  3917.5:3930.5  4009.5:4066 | 2.0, 17.3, 30.8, 20.5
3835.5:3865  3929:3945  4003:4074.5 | 6.8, 13.8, 30.8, 21.7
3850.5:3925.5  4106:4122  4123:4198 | -1.8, 17.8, 29.1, 27.2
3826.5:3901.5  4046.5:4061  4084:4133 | -1.5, 14.9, 30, 26.6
